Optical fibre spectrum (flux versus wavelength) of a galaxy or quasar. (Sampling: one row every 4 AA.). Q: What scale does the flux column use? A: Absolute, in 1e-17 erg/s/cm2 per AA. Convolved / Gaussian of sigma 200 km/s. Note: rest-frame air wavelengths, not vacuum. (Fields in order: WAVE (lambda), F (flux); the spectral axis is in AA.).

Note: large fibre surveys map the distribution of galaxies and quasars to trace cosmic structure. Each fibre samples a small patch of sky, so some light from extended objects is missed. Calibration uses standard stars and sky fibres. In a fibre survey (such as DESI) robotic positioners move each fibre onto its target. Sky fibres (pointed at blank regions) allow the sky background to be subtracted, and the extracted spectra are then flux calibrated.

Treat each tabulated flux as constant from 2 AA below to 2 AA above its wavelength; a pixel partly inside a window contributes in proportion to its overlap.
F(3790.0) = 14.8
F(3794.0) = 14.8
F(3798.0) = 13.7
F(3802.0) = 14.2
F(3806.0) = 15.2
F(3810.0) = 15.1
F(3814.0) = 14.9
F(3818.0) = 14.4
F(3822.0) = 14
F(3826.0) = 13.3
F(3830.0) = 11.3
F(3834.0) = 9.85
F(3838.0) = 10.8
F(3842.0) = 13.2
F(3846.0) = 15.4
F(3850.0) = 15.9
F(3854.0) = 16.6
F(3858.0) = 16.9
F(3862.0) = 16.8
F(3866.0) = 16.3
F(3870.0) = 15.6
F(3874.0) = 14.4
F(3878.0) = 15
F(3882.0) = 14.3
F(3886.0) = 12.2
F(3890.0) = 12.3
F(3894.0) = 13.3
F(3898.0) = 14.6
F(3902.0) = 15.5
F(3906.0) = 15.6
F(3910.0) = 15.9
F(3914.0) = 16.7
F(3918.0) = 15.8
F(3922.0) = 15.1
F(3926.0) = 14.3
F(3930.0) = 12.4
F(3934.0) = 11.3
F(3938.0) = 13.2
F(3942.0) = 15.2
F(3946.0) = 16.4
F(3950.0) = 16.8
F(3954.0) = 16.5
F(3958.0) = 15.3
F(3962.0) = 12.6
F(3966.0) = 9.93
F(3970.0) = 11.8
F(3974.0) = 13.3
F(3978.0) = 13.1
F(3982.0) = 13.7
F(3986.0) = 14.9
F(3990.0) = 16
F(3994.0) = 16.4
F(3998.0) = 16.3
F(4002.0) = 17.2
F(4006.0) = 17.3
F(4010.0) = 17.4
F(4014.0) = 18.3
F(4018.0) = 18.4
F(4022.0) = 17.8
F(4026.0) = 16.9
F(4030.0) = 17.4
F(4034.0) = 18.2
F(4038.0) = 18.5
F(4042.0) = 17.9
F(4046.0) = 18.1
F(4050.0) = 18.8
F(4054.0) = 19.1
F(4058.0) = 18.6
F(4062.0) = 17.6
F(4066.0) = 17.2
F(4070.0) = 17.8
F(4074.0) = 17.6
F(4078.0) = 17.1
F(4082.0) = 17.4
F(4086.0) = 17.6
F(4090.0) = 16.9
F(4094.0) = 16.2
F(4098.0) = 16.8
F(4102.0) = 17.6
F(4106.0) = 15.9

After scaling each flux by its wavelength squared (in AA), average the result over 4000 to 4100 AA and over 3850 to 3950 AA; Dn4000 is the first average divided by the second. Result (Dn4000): 1.28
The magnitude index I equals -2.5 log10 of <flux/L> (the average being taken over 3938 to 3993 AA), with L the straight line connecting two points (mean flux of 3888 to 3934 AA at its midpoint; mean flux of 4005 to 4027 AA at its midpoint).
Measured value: 0.14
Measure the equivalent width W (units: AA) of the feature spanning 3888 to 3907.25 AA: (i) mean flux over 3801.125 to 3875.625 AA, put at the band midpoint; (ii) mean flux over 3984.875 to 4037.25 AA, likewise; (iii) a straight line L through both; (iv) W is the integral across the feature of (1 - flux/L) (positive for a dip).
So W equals 1.5 AA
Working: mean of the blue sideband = 14.4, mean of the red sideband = 17.2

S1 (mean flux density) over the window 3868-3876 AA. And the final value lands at 15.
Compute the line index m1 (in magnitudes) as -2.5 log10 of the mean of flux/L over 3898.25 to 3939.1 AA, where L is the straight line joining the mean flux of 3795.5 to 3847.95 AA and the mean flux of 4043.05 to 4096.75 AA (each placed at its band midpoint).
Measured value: 0.04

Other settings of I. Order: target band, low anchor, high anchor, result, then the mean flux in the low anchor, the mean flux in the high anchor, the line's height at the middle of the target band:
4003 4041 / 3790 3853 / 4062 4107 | -0.09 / 13.8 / 17.1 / 16.4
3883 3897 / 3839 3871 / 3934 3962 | 0.20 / 15.7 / 15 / 15.4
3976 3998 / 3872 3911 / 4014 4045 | 0.13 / 14.3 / 17.9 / 16.8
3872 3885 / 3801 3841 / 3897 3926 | 0.02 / 13.3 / 15.5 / 14.7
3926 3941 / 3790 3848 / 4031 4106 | 0.21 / 13.6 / 17.7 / 15.5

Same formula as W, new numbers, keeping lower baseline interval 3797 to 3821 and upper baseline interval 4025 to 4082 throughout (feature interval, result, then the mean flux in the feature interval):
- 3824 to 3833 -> 1.7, 12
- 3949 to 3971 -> 3.8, 13.8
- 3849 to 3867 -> -1.5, 16.5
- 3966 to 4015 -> 5.4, 15.2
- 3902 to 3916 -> 0.0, 16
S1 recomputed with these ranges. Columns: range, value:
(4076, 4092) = 17.2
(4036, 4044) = 18.2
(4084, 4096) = 16.9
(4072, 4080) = 17.4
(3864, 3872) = 15.9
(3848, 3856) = 16.2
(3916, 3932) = 14.4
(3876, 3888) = 13.8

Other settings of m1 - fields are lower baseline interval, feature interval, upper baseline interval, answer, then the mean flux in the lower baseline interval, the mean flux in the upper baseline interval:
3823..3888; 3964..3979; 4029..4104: 0.33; 14.2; 17.7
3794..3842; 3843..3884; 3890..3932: -0.12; 13.4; 14.8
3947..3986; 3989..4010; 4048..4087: -0.11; 13.8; 17.9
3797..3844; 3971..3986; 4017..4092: 0.21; 13.3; 17.8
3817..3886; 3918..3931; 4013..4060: 0.11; 14.3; 18.2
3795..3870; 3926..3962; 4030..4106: 0.10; 14.4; 17.7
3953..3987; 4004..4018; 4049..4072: -0.15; 13.3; 18.2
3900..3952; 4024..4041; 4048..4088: -0.04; 14.9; 17.9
